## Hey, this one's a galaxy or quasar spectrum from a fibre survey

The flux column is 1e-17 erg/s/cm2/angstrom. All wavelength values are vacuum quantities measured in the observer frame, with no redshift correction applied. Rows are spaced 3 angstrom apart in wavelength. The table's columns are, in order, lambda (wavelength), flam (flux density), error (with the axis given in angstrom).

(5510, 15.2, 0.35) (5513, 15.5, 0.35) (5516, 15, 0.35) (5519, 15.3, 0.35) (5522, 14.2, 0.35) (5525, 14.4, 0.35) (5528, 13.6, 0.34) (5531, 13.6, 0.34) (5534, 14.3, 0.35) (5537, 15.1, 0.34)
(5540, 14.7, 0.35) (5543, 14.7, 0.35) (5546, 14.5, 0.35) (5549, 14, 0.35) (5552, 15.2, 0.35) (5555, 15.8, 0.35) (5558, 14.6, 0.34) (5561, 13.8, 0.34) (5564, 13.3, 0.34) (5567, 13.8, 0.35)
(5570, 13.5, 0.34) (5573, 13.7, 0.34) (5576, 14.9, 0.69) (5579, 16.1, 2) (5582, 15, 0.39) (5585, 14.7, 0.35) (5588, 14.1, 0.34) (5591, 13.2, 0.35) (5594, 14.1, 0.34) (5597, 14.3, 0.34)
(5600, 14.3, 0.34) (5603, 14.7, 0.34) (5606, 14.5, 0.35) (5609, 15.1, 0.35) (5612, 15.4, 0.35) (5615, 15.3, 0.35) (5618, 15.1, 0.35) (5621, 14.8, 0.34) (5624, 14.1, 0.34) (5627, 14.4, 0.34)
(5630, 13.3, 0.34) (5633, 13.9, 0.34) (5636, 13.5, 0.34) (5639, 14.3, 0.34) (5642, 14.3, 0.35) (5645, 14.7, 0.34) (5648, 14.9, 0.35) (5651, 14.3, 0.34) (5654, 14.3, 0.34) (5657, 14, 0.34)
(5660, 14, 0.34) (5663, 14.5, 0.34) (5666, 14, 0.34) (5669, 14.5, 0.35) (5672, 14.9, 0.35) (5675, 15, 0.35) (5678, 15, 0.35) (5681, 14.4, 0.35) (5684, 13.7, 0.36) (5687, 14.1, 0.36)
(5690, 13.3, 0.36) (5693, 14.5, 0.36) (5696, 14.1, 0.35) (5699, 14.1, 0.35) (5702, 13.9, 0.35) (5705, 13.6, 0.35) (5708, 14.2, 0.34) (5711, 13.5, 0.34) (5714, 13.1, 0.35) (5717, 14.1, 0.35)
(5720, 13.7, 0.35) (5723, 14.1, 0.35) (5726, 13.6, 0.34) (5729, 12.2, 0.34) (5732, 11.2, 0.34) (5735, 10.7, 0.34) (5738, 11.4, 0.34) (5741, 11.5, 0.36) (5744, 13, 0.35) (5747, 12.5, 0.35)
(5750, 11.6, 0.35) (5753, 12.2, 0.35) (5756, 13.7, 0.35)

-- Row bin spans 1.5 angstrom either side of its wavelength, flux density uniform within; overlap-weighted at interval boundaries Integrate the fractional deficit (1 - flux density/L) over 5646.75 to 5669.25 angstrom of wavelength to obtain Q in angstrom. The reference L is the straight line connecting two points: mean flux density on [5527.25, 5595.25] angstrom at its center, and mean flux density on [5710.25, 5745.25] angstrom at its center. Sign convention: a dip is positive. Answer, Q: -1.55 angstrom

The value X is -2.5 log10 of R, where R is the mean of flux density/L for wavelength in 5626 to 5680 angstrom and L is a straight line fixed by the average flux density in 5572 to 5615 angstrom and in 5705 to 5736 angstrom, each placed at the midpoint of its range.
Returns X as -0.03 mag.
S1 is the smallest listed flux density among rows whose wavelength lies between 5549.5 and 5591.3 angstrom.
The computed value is 13.2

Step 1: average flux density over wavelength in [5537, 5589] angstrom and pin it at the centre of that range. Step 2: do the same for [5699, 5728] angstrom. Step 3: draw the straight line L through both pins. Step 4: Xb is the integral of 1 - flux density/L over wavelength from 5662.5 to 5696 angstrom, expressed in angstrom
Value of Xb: -1.0 angstrom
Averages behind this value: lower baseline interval 14.5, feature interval 14.3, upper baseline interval 13.7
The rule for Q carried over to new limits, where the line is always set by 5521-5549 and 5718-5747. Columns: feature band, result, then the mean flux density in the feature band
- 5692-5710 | -1.9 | 14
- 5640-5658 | -1.6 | 14.4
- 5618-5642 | -1.3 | 14.1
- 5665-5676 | -1.3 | 14.6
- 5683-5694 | -0.9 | 13.9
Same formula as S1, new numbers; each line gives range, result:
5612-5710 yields 13.3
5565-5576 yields 13.5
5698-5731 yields 12.2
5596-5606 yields 14.3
